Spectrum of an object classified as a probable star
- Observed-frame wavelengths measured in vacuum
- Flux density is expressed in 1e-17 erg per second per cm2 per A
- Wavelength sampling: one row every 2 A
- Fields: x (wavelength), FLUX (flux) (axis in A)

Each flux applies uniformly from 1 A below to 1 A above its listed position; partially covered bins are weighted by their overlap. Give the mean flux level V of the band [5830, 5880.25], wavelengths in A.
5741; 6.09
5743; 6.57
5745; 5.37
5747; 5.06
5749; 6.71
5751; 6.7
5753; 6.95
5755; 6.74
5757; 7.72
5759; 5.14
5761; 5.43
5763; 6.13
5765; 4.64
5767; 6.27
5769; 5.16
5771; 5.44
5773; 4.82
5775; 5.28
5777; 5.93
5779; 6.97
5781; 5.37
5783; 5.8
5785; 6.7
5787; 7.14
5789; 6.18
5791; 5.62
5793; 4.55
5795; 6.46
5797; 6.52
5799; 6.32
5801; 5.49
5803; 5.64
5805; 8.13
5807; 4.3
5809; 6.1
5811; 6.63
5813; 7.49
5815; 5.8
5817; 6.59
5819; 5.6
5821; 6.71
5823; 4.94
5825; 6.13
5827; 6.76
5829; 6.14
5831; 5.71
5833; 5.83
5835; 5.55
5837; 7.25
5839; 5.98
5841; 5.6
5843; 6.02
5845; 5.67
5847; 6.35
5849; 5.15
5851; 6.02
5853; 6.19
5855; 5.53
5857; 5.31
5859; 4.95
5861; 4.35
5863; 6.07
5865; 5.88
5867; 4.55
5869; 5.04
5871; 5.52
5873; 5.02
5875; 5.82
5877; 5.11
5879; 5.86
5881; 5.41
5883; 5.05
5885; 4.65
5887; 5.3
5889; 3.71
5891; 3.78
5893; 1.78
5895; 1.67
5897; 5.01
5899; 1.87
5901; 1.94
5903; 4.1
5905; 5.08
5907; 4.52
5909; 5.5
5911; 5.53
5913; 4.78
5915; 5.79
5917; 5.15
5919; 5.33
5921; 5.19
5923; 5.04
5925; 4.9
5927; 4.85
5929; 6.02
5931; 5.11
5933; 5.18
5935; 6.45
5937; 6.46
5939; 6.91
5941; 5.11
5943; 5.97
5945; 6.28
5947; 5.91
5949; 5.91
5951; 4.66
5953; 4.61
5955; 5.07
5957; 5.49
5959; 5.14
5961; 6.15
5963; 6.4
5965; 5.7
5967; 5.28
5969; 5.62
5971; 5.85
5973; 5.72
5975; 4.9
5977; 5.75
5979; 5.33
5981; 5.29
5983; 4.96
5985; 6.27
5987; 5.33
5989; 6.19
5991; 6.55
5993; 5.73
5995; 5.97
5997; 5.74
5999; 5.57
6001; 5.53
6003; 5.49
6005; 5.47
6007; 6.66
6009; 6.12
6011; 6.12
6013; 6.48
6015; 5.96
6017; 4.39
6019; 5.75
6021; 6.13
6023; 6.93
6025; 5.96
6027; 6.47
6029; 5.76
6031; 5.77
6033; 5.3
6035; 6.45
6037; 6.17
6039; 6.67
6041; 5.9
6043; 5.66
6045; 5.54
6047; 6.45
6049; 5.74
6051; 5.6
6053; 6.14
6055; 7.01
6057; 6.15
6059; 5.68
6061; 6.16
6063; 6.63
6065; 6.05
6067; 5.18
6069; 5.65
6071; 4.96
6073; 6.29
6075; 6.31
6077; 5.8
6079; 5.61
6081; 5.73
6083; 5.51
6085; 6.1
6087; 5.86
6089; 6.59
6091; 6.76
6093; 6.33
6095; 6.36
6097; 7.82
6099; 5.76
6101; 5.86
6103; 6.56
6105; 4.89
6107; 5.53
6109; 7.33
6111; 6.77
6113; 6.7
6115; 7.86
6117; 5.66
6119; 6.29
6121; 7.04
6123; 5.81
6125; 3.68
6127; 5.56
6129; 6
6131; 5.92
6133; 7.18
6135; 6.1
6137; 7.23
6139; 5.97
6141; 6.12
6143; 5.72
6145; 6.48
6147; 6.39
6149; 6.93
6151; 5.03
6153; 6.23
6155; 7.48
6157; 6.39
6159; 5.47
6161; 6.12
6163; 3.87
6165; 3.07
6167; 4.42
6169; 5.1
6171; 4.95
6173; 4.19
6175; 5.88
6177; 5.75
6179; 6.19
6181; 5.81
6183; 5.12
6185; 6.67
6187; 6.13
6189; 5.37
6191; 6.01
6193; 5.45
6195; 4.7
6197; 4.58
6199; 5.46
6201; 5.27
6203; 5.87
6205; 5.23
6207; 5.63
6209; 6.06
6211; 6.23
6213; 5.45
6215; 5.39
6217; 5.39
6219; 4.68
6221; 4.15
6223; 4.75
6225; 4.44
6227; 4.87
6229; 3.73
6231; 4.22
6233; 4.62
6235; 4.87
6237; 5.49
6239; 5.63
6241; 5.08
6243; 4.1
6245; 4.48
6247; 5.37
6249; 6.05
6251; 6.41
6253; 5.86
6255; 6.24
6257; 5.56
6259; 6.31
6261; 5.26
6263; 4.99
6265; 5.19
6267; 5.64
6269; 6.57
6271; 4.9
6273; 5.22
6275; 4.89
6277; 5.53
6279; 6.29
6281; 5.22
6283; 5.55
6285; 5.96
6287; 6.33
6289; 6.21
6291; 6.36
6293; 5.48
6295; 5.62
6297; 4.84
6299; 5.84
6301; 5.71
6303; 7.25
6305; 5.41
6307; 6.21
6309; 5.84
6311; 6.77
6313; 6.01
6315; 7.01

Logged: 5.61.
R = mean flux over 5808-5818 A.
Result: 6.52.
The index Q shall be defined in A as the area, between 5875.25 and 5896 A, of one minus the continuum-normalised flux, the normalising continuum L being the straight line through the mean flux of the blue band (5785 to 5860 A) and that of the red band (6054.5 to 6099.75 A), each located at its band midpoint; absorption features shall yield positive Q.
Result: 6.0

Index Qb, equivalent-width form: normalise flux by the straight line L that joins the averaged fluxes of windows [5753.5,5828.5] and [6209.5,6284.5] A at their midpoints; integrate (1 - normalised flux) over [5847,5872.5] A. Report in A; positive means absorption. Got 2.2 A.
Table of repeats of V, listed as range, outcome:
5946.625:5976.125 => 5.49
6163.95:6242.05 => 5.18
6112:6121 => 6.67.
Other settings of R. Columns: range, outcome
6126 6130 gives 5.78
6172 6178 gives 5.27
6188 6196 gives 5.38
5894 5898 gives 3.34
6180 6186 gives 5.87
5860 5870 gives 5.18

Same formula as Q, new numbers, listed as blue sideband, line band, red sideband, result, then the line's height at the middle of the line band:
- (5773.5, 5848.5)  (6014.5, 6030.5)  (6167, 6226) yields -0.7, 5.68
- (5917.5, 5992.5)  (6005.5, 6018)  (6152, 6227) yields -0.9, 5.54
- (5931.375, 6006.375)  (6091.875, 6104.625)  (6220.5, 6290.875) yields -2.0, 5.52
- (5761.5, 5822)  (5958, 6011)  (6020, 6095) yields 2.6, 6.02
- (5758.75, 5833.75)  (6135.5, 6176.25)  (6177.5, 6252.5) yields -2.2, 5.37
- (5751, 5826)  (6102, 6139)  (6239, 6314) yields -2.7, 5.8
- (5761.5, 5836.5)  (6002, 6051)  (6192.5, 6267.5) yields -3.4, 5.58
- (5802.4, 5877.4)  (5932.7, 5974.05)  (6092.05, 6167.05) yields 1.5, 5.93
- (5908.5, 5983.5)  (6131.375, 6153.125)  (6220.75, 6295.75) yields -3.5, 5.42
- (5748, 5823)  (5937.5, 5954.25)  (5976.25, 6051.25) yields 0.7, 5.93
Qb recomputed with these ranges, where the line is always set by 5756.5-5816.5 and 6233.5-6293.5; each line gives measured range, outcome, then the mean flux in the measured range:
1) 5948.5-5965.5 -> 1.1 A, 5.44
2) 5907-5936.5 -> 2.6 A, 5.34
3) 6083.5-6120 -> -4.4 A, 6.38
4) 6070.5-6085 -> -0.2 A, 5.8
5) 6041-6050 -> -0.2 A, 5.85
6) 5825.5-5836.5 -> -0.3 A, 6.06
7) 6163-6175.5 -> 2.5 A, 4.49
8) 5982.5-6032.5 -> -1.0 A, 5.9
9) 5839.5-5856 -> 0.3 A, 5.82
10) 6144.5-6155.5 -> -1.4 A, 6.37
